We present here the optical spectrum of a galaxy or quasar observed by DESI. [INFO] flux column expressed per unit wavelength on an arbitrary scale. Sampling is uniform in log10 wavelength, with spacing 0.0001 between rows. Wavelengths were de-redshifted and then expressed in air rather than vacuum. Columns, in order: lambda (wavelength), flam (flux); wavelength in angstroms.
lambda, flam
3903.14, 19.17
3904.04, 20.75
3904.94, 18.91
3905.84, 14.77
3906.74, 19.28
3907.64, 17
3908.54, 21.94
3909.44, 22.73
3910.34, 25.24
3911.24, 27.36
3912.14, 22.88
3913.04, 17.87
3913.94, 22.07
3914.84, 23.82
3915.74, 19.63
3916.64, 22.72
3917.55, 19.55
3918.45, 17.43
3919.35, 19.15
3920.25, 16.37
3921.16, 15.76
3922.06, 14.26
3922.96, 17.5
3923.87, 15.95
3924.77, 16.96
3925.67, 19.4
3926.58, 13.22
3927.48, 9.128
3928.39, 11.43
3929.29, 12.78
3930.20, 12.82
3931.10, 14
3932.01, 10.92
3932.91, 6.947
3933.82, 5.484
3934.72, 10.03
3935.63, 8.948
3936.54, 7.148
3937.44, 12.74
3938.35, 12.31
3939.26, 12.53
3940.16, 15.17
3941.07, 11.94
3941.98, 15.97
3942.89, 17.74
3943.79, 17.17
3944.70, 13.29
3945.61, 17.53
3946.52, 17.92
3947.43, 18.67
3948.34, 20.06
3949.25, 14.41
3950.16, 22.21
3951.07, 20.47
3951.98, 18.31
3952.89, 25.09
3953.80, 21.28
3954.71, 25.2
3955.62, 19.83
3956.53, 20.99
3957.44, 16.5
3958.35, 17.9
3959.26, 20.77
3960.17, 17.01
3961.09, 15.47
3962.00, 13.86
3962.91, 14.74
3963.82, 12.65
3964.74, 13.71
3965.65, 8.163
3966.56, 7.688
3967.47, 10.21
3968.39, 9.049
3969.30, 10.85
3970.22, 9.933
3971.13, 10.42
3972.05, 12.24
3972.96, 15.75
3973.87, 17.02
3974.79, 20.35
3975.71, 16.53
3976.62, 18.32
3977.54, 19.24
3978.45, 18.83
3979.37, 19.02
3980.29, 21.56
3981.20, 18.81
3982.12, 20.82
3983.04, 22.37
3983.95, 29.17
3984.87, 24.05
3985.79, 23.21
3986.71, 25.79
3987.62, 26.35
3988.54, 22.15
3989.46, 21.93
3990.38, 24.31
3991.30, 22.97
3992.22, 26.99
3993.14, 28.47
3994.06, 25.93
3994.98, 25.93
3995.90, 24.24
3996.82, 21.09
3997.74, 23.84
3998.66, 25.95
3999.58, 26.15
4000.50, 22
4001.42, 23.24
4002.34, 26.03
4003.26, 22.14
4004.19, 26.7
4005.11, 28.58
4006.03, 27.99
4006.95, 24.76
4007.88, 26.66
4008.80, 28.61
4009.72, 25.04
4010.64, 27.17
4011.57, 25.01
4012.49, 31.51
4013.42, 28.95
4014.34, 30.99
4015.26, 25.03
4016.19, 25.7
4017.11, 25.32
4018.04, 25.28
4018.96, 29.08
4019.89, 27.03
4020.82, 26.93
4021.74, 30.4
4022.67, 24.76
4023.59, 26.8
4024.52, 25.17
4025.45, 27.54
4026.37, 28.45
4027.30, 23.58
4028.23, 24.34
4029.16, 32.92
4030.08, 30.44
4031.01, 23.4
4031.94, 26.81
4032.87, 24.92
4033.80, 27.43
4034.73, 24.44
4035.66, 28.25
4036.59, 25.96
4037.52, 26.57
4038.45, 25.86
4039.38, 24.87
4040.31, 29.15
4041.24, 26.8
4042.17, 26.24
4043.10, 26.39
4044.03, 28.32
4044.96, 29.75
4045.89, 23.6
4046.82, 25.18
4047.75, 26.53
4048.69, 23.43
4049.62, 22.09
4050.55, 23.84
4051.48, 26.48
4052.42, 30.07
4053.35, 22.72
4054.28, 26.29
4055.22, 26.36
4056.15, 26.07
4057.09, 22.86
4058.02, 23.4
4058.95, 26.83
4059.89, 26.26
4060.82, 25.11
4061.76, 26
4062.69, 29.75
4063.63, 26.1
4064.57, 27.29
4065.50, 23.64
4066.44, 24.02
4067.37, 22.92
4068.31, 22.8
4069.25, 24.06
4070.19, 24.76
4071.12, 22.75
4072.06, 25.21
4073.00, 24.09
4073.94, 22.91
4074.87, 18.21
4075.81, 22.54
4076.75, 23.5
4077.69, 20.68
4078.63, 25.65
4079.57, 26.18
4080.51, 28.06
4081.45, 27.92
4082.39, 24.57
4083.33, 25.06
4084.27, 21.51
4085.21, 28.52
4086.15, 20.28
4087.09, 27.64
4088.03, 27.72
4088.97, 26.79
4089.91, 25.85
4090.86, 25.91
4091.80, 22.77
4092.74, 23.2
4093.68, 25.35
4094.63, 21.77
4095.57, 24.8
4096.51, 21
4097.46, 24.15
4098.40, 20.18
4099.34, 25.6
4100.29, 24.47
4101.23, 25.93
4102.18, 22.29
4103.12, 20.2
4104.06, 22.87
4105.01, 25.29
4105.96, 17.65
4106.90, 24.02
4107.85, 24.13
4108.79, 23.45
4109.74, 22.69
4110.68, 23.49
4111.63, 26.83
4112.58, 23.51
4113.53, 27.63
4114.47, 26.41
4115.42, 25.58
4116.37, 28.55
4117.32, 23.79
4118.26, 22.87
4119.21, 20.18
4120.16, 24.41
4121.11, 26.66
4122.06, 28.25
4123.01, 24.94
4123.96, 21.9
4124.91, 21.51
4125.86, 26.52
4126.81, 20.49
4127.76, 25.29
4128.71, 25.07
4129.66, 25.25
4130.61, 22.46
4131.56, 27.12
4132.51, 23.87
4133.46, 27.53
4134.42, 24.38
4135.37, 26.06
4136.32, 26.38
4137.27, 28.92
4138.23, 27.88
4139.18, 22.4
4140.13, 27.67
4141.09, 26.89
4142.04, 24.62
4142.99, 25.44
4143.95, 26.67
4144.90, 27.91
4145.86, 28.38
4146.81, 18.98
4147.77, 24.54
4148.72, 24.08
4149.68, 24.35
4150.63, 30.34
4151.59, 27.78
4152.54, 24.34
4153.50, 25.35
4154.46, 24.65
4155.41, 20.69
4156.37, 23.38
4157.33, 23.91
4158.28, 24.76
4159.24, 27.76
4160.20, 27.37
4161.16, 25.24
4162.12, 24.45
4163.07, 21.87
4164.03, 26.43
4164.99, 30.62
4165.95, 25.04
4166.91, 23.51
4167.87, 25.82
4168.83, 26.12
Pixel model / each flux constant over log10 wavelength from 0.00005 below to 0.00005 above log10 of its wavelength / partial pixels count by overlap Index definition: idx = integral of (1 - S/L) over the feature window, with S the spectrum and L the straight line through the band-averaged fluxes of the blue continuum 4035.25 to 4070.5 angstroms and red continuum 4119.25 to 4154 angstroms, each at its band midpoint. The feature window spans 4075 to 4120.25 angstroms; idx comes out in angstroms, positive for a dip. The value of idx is 2.3 angstroms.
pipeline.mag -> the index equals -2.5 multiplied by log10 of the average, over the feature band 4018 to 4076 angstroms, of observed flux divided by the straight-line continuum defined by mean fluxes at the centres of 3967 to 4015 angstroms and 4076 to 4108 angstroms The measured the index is -0.106 mag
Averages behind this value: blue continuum 22.4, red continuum 24.1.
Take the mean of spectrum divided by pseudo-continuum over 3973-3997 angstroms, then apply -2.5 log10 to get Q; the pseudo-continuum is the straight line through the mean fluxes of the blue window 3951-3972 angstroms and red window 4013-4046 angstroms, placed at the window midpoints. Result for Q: -0.15 mag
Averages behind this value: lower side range 15.5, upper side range 26.9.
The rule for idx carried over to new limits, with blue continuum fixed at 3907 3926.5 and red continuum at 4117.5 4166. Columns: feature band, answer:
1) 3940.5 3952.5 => 1.8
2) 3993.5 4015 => -4.2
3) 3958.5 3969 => 3.9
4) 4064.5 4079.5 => 0.0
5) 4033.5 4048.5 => -2.5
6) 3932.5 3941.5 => 4.4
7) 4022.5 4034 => -2.2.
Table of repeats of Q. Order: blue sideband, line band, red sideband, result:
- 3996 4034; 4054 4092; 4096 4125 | 0.002 mag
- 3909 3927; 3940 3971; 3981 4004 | 0.324 mag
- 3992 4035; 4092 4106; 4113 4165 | 0.110 mag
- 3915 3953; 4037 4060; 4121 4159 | -0.237 mag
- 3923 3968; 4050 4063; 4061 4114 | -0.163 mag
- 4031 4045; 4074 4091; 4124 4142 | 0.051 mag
